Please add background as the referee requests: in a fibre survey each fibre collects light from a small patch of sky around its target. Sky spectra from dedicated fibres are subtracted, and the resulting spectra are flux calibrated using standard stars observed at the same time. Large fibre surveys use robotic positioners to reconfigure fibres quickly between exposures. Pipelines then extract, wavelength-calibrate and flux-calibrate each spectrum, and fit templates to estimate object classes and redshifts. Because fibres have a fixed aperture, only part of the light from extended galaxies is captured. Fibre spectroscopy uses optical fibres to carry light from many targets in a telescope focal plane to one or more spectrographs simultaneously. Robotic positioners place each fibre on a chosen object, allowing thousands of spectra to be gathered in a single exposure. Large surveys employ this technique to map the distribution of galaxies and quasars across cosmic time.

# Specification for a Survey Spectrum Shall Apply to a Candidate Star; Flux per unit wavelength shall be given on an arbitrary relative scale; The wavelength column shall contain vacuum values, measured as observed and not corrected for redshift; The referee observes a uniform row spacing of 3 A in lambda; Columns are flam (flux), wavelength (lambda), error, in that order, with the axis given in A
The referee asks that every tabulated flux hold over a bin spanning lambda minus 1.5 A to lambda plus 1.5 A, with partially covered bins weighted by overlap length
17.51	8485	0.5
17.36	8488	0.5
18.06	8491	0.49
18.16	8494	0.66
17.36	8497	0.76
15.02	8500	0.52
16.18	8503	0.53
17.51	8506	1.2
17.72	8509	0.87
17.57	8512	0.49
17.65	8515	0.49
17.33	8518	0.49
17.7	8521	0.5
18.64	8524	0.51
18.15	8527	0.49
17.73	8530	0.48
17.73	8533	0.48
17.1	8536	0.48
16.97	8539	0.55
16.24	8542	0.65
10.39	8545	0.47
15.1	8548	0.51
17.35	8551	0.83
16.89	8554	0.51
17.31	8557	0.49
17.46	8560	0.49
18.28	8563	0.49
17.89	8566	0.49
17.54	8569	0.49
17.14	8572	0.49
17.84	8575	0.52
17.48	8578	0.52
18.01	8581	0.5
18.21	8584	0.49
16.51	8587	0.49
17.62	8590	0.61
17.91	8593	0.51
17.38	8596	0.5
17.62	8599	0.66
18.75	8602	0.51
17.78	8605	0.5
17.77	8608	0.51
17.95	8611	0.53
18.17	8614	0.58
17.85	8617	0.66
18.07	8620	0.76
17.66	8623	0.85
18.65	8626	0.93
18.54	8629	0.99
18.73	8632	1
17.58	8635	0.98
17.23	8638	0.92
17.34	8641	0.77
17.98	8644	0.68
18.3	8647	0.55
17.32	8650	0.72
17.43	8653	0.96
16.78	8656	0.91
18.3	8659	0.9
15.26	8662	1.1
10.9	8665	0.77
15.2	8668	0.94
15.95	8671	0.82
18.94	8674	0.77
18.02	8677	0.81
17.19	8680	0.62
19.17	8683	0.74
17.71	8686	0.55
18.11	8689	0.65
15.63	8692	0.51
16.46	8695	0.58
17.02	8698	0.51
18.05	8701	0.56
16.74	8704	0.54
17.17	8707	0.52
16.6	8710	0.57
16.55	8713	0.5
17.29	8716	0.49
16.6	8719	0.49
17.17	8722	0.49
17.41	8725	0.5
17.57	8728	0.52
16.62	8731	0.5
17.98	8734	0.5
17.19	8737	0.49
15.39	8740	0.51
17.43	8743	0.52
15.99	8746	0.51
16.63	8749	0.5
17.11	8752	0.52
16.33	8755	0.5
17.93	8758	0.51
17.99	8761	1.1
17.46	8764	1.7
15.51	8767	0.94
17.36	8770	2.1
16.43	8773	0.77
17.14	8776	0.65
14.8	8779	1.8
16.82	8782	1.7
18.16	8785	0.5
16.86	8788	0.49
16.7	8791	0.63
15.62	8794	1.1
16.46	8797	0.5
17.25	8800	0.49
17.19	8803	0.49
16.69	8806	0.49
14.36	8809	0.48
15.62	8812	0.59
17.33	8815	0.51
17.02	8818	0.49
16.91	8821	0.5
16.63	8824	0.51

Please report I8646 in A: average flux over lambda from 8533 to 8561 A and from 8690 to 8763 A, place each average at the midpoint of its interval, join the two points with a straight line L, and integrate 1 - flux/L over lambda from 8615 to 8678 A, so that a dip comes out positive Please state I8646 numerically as -2.4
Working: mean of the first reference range 16.2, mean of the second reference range 17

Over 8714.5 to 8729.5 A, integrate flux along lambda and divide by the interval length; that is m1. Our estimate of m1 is 17.2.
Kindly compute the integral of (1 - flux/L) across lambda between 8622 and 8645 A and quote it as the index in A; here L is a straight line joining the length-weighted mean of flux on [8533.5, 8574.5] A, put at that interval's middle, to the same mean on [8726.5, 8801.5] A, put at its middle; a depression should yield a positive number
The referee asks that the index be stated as -1.7 A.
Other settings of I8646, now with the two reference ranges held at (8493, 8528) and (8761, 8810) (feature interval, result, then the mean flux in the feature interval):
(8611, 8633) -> -1.5 A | 18.2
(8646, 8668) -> 1.0 A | 16.2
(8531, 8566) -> 1.6 A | 16.5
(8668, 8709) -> -1.0 A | 17.3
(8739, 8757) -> 0.2 A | 16.6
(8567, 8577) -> -0.2 A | 17.5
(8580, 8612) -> -1.1 A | 17.8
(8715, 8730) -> -0.3 A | 17.2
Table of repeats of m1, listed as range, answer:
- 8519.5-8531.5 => 18.1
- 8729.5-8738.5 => 17.3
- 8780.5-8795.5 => 16.8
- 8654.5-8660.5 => 17.5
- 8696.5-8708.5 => 17.2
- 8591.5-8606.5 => 17.9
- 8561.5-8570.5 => 17.9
